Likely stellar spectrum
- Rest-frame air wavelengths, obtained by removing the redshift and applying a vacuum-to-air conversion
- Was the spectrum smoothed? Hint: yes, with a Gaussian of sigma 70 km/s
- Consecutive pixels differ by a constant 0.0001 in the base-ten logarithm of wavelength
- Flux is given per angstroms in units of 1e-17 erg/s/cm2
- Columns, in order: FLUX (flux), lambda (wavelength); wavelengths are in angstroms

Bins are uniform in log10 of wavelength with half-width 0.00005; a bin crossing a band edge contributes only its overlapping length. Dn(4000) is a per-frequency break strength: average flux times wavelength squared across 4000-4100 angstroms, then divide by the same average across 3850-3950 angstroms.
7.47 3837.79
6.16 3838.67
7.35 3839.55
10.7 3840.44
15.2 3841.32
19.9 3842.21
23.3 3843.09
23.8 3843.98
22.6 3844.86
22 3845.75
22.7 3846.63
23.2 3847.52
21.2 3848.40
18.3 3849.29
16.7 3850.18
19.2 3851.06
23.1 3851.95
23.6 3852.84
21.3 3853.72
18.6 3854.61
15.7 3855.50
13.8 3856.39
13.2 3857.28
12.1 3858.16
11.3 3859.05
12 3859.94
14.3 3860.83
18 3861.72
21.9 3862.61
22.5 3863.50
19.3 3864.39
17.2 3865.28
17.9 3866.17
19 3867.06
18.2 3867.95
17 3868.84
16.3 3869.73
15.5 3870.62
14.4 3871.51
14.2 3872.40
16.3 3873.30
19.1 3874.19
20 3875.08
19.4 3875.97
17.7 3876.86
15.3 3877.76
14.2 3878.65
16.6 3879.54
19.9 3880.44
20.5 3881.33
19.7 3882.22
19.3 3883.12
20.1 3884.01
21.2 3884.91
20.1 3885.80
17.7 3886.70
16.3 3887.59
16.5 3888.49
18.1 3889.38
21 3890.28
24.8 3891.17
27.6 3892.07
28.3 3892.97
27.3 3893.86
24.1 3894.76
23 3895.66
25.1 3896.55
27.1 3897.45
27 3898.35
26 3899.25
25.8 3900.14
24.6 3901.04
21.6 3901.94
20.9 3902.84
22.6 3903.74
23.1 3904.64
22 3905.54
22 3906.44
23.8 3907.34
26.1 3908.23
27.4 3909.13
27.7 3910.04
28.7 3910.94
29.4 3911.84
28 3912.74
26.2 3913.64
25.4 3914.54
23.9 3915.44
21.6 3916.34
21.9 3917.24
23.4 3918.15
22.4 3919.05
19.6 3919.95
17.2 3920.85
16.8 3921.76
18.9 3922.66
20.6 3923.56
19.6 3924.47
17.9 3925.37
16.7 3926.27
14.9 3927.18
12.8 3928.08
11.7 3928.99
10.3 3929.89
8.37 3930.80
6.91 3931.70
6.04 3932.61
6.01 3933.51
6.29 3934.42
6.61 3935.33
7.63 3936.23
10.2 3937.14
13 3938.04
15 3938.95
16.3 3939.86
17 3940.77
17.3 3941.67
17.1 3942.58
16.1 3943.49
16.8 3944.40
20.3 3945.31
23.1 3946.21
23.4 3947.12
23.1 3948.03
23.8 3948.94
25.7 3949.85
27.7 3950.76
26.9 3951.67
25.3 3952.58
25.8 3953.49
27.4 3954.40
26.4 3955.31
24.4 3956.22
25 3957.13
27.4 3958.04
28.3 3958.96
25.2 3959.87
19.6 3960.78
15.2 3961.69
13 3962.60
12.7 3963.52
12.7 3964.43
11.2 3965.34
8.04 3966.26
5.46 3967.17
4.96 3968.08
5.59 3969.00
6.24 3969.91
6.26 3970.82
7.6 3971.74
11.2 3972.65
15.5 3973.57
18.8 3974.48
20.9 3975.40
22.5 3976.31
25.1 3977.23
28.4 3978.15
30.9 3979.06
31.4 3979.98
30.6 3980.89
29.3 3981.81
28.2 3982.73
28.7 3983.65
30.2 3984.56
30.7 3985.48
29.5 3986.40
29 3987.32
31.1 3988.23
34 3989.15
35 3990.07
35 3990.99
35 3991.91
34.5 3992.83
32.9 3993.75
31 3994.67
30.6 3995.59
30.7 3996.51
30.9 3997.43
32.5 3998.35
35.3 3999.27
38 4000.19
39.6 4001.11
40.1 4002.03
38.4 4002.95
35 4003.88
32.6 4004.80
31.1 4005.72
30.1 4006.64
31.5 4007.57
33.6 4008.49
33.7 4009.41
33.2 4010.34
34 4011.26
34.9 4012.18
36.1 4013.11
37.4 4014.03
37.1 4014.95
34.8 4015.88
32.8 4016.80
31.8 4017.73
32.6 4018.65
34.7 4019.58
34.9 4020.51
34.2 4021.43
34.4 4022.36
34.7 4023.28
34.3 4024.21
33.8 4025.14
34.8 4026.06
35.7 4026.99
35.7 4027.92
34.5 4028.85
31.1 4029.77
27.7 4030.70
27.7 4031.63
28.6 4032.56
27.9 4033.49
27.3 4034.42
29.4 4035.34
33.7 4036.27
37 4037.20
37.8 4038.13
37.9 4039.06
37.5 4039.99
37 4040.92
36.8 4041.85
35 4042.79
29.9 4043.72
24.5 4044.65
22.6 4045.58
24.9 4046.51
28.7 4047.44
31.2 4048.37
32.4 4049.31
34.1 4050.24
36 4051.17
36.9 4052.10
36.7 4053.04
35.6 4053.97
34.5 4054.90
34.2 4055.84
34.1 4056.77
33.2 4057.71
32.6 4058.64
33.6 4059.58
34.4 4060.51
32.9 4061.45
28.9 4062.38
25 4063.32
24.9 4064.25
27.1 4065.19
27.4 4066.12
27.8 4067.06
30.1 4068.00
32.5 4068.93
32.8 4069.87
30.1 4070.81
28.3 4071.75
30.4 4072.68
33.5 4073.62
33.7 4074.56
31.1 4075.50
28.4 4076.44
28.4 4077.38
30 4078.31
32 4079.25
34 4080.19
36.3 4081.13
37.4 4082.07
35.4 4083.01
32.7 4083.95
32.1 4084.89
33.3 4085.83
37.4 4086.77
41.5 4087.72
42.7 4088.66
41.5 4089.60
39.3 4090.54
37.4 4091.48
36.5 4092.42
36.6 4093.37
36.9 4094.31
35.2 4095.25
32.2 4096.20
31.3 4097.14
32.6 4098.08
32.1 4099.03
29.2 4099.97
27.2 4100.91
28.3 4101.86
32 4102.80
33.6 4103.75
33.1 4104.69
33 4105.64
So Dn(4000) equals 1.88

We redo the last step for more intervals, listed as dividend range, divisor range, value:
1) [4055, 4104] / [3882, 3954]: 1.76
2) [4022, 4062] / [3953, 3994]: 1.51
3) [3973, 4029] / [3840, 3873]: 1.92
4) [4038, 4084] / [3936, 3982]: 1.77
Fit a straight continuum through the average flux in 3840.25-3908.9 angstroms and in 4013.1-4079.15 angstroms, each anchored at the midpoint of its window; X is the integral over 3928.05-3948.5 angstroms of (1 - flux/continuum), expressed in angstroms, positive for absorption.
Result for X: 9.20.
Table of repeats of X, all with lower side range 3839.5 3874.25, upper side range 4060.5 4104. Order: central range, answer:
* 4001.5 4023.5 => -4.9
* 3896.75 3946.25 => 6.5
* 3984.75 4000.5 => -3.4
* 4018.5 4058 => -4.3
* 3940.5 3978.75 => 9.0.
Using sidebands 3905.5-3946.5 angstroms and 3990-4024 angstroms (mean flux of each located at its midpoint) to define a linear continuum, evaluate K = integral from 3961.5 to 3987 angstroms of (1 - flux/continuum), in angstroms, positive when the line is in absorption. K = 8.6 angstroms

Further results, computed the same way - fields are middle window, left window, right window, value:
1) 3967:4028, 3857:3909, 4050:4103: -3.8 angstroms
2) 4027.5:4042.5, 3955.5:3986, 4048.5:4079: -2.7 angstroms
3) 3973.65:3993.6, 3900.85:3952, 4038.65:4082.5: -3.8 angstroms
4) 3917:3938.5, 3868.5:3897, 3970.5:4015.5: 8.9 angstroms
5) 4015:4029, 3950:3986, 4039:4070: -3.4 angstroms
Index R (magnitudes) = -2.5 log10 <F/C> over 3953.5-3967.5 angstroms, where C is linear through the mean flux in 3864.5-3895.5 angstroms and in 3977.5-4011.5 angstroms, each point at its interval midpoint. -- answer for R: 0.43 mag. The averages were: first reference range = 19.2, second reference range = 32.6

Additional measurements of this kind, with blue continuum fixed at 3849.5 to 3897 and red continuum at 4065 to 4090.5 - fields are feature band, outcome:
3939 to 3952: 0.150 mag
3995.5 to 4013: -0.217 mag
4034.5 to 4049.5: -0.055 mag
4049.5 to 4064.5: -0.050 mag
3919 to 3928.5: 0.246 mag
